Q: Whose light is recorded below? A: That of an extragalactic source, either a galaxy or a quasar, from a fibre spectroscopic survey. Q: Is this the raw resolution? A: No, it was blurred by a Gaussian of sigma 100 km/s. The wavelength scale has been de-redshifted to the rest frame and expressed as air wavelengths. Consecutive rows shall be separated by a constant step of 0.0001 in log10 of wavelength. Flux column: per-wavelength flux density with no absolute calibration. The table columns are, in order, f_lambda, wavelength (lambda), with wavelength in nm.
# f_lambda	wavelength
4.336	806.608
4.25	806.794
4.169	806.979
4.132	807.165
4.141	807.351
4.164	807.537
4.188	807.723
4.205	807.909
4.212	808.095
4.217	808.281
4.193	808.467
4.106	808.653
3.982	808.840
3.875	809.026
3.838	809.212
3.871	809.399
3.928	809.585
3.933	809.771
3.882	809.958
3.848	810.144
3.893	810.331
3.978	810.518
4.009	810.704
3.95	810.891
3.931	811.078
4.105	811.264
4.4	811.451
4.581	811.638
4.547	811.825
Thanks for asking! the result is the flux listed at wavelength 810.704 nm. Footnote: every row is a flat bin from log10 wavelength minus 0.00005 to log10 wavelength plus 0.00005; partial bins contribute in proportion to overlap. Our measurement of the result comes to 4.009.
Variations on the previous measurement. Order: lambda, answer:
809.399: 3.871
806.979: 4.169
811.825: 4.547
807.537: 4.164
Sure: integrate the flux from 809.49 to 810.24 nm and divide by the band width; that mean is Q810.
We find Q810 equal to 3.9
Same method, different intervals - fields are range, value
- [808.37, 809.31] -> 4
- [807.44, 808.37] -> 4.2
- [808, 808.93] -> 4.14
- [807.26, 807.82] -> 4.16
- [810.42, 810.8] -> 3.99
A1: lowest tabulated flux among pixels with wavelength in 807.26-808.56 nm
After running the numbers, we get 4.141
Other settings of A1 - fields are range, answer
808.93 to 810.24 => 3.838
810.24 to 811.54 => 3.893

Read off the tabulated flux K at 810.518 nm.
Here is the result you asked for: 3.978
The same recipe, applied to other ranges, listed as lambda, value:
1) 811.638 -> 4.581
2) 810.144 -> 3.848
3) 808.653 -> 4.106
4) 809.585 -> 3.928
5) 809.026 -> 3.875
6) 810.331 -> 3.893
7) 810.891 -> 3.95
